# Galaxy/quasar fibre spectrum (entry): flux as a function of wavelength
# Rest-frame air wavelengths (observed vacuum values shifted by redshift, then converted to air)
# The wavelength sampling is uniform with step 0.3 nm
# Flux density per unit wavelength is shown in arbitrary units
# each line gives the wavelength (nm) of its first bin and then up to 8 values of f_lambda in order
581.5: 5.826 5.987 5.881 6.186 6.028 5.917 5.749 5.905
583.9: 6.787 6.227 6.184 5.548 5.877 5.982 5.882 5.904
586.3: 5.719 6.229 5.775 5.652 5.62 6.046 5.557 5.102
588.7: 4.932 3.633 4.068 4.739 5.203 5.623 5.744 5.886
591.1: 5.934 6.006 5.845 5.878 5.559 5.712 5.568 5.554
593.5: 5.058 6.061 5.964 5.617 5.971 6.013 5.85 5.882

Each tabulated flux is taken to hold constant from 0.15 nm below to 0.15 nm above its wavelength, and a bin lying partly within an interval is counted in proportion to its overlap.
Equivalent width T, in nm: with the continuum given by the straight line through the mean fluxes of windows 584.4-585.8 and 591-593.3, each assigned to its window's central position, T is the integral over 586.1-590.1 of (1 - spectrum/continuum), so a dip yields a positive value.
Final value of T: 0.39 nm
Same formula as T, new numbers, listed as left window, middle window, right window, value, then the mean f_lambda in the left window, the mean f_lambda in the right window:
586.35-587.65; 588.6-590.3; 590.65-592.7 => 0.34 nm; 5.81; 5.83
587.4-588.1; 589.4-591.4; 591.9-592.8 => 0.07 nm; 5.79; 5.7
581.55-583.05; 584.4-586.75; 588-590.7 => -0.17 nm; 5.99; 4.96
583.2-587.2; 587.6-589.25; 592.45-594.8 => 0.24 nm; 5.97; 5.68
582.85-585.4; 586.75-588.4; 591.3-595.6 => 0.07 nm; 6.02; 5.76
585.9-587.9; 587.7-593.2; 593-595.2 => 0.38 nm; 5.84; 5.75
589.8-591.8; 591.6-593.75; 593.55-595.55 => 0.07 nm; 5.76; 5.87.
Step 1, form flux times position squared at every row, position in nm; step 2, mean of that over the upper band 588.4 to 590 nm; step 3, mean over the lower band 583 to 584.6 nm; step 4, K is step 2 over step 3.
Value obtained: 0.75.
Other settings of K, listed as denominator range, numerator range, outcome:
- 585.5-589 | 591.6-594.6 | 1.04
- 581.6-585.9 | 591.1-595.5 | 0.99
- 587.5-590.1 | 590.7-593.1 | 1.18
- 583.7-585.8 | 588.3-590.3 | 0.79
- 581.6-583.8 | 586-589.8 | 0.90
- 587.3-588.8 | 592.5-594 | 1.04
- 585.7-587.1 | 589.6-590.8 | 0.94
